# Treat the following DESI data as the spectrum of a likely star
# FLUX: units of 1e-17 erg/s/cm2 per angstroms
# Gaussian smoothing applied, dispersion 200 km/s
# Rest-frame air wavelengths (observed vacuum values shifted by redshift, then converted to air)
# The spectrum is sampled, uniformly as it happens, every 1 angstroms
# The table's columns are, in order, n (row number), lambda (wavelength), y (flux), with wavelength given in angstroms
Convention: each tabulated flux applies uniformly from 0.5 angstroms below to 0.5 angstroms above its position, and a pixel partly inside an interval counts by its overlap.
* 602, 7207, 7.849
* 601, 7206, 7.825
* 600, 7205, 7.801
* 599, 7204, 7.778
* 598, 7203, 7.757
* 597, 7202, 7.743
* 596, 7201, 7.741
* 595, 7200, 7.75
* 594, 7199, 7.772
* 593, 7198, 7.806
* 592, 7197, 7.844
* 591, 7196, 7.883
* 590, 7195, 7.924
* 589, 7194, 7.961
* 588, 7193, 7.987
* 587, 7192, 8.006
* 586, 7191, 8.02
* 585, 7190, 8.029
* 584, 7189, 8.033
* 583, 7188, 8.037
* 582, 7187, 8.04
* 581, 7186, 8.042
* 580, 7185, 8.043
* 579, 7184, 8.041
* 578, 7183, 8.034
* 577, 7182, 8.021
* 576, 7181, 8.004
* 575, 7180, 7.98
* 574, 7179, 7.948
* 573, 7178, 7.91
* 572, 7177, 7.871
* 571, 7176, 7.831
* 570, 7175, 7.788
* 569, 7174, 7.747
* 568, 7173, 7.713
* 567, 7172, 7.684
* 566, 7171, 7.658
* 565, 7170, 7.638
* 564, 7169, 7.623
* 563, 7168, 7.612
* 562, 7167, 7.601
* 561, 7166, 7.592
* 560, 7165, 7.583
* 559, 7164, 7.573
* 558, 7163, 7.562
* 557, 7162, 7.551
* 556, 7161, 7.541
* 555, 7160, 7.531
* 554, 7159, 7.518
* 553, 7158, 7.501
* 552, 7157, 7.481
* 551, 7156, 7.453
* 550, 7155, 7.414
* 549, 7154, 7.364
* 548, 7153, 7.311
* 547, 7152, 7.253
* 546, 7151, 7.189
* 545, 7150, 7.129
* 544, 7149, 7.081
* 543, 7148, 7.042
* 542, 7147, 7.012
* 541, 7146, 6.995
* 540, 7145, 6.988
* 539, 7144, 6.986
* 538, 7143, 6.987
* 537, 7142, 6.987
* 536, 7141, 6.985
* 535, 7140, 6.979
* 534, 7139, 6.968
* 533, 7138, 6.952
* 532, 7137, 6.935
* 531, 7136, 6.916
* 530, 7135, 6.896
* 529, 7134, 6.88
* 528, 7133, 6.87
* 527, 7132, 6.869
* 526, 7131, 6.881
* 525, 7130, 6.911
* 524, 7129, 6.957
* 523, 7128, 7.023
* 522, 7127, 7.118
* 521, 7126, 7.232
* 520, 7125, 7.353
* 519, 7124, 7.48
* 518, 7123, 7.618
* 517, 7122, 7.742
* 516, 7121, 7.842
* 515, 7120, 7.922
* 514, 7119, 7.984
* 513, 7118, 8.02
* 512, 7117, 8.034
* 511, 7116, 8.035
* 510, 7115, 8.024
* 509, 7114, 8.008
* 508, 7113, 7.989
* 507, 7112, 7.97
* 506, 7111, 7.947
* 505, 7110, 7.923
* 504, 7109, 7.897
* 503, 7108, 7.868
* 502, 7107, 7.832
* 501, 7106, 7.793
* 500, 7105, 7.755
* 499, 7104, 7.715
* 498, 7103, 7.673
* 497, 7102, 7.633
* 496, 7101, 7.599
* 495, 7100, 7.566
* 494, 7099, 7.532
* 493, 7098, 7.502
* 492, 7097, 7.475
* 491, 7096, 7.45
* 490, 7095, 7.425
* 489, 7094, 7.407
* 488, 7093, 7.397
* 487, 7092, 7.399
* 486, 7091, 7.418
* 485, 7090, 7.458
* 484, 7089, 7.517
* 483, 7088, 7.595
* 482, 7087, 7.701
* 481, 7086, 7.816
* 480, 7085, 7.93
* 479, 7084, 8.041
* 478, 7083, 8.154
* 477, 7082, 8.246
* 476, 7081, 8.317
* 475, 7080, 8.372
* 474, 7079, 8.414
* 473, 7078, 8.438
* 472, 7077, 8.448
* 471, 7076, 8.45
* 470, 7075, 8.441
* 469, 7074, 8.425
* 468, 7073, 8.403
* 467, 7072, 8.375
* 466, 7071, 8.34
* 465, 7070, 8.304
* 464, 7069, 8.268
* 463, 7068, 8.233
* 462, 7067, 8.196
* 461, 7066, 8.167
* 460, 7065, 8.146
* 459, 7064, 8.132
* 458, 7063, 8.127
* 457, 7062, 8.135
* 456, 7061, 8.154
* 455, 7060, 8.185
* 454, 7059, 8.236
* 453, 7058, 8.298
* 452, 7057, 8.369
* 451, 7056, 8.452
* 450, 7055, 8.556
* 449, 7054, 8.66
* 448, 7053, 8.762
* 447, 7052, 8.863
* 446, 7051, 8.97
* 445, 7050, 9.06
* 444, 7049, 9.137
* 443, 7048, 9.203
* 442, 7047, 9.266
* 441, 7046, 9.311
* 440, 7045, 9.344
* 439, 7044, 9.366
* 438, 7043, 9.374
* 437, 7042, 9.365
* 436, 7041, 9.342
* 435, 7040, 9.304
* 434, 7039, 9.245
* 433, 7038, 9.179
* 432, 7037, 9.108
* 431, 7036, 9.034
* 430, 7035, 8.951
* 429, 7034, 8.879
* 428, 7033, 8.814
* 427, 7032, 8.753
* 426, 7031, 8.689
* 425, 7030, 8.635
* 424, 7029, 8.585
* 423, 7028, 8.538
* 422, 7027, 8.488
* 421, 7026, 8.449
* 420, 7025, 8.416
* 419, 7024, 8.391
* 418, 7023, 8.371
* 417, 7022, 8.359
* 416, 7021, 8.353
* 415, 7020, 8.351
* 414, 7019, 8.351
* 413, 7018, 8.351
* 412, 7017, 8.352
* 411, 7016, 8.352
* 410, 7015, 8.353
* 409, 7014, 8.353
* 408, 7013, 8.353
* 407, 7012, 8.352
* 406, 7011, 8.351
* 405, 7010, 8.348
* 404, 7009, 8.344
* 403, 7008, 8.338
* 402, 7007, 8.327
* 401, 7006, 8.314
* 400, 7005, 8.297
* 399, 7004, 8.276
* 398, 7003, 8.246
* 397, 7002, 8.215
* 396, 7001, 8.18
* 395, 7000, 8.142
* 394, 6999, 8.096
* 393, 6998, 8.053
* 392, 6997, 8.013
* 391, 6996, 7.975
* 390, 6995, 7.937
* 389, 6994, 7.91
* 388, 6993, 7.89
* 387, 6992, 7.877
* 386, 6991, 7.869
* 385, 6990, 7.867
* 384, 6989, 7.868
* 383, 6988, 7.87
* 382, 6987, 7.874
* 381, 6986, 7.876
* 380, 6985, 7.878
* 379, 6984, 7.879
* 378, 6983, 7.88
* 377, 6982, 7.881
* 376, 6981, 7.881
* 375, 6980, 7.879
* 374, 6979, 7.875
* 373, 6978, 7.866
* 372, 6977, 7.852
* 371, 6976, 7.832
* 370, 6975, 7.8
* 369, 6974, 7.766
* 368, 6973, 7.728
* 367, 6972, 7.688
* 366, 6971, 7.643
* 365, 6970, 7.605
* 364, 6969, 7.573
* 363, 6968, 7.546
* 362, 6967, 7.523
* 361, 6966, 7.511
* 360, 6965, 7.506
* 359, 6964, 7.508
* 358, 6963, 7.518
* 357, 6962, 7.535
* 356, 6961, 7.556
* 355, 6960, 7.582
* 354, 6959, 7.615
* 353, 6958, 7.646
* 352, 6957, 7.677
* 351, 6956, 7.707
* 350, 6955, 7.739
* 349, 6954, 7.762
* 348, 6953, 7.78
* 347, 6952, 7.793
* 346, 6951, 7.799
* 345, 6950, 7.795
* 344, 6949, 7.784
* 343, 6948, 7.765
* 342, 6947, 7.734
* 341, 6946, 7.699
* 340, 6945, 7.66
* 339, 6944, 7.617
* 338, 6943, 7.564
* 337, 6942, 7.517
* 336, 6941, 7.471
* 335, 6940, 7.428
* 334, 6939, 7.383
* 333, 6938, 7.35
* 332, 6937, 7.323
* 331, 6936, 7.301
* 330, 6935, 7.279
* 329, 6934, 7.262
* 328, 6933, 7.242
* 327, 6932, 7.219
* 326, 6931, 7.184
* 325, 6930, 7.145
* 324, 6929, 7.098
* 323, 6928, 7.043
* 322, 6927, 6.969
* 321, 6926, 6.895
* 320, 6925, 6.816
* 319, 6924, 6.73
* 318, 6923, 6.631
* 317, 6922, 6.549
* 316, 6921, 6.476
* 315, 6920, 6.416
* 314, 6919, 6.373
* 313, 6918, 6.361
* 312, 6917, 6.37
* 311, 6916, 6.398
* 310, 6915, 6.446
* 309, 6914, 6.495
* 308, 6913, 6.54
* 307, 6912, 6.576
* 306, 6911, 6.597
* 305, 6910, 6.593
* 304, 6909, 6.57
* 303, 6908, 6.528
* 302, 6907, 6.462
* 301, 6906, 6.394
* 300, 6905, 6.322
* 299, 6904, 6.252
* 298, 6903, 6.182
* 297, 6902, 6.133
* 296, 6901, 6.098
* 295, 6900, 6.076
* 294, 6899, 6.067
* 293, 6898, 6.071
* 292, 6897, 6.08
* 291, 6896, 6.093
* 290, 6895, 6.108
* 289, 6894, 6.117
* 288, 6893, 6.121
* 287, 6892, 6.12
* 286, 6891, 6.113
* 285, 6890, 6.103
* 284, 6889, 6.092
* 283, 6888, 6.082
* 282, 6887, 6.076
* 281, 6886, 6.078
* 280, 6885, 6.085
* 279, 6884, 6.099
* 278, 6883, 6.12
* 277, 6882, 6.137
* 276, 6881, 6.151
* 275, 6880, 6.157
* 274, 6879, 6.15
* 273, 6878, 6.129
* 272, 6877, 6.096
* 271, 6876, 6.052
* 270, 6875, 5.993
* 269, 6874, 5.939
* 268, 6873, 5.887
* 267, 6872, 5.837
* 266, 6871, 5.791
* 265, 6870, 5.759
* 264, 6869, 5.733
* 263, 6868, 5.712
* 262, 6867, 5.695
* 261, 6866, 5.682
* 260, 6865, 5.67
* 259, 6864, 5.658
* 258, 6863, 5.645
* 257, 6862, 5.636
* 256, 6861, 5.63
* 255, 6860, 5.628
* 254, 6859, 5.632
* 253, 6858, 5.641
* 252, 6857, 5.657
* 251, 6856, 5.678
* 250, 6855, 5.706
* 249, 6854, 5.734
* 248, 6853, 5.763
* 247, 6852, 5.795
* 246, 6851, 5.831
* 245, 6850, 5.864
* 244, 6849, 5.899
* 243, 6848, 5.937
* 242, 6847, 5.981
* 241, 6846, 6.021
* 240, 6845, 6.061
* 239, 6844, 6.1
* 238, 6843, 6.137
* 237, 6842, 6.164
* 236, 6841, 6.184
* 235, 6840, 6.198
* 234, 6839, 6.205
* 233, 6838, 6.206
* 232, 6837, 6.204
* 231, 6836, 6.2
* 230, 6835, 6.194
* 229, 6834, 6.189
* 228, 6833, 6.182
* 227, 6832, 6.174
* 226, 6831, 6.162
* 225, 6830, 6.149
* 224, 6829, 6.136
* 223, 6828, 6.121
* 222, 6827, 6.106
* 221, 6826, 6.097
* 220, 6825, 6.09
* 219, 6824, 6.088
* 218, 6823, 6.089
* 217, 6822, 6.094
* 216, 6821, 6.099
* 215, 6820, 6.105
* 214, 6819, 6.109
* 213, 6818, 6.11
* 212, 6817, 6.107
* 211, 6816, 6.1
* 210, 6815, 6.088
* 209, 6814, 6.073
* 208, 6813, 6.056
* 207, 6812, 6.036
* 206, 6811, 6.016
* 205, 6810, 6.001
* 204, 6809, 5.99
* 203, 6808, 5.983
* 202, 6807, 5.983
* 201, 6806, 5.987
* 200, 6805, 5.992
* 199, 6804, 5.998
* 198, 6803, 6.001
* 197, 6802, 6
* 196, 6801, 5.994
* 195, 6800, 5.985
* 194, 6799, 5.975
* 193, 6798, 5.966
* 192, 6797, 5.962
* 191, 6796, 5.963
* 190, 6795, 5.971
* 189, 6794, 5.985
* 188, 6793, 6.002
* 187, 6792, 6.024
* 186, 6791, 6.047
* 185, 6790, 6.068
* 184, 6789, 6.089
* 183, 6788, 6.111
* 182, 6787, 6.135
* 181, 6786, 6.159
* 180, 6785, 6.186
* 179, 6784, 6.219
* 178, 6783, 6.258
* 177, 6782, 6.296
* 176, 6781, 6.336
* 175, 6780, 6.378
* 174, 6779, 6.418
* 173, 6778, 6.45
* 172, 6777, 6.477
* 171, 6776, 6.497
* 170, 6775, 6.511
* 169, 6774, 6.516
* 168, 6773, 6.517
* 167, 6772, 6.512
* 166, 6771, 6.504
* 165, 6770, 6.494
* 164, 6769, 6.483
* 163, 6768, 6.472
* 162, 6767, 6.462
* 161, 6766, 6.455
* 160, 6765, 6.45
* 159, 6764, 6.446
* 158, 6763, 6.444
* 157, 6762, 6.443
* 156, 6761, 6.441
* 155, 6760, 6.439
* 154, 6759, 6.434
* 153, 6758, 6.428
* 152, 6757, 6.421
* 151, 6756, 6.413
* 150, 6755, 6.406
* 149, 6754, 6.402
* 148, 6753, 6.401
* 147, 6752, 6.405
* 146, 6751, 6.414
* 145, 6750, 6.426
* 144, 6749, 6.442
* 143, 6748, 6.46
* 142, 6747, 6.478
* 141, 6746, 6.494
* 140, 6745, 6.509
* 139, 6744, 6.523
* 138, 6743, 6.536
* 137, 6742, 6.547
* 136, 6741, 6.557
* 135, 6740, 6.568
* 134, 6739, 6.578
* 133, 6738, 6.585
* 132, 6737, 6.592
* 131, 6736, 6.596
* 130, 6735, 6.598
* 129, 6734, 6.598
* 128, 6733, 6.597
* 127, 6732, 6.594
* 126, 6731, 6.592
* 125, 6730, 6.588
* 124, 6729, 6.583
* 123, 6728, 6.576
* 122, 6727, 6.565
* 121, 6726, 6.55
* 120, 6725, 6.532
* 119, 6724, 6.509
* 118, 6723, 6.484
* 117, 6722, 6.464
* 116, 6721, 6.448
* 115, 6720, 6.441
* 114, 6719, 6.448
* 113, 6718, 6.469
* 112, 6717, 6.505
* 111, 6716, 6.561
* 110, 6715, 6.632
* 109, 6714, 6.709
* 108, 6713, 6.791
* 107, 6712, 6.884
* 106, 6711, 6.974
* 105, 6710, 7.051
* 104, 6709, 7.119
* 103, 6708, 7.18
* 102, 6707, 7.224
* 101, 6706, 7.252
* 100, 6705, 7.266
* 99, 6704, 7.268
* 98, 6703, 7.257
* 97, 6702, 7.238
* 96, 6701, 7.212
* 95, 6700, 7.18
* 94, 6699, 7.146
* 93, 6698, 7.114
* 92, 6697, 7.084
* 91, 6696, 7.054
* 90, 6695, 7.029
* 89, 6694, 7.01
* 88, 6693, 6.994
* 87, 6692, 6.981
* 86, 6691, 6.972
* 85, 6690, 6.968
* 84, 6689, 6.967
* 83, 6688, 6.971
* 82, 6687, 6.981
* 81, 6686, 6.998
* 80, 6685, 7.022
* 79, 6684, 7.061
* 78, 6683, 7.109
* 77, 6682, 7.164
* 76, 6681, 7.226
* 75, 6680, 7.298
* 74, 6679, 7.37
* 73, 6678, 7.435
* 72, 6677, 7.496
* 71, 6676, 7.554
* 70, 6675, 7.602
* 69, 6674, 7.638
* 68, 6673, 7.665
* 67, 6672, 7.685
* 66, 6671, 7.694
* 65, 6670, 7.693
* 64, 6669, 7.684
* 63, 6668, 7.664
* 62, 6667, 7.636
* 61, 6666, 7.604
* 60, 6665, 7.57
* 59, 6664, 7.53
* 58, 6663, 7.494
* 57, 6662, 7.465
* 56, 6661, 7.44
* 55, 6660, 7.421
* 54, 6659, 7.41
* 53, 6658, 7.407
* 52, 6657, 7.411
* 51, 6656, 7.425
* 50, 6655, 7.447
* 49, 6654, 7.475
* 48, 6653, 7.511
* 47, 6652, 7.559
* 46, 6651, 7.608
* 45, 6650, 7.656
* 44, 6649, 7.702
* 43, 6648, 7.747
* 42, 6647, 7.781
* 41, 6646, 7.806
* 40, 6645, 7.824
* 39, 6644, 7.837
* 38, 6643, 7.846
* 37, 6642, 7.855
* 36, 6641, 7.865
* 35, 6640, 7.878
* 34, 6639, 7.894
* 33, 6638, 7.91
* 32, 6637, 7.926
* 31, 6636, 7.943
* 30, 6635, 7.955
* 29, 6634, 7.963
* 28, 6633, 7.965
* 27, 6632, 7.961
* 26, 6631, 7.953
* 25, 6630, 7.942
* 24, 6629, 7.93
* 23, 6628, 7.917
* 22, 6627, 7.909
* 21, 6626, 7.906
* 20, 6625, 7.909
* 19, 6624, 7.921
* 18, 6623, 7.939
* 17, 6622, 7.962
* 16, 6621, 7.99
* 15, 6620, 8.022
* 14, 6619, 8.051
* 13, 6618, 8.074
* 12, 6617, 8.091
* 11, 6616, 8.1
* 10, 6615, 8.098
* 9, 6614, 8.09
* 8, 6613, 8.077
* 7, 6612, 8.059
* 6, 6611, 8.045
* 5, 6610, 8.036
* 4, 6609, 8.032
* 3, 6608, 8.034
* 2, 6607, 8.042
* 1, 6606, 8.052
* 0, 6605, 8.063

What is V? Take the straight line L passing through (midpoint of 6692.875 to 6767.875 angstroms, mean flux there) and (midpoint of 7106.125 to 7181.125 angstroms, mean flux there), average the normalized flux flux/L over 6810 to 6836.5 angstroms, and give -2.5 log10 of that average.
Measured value 0.12 mag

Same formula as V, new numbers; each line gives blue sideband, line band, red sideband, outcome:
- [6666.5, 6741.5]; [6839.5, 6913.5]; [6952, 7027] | 0.250 mag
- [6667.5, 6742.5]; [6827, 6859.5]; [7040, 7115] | 0.230 mag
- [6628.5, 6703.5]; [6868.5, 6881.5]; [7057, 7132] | 0.271 mag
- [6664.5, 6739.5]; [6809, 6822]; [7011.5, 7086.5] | 0.231 mag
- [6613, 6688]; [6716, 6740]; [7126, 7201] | 0.170 mag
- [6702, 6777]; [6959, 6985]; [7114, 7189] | -0.089 mag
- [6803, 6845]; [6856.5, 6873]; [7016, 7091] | 0.149 mag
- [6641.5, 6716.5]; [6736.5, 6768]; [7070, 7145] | 0.143 mag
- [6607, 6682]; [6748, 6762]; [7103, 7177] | 0.196 mag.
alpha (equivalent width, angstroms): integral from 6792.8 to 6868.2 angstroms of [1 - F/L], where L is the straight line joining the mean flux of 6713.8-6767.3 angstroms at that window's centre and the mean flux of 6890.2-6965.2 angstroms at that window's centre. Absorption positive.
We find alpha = 8.30 angstroms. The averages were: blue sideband 6.5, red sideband 6.95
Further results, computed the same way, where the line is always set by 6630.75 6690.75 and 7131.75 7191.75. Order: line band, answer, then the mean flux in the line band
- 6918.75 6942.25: 1.5 angstroms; 7.05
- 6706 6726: 2.2 angstroms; 6.72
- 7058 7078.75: -2.2 angstroms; 8.28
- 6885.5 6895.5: 1.9 angstroms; 6.1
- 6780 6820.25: 7.9 angstroms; 6.07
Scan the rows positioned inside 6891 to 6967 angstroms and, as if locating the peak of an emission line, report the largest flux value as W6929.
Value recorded 7.799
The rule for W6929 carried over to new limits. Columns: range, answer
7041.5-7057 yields 9.374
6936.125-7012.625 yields 8.352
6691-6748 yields 7.268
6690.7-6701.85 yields 7.212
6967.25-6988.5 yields 7.881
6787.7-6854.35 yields 6.206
